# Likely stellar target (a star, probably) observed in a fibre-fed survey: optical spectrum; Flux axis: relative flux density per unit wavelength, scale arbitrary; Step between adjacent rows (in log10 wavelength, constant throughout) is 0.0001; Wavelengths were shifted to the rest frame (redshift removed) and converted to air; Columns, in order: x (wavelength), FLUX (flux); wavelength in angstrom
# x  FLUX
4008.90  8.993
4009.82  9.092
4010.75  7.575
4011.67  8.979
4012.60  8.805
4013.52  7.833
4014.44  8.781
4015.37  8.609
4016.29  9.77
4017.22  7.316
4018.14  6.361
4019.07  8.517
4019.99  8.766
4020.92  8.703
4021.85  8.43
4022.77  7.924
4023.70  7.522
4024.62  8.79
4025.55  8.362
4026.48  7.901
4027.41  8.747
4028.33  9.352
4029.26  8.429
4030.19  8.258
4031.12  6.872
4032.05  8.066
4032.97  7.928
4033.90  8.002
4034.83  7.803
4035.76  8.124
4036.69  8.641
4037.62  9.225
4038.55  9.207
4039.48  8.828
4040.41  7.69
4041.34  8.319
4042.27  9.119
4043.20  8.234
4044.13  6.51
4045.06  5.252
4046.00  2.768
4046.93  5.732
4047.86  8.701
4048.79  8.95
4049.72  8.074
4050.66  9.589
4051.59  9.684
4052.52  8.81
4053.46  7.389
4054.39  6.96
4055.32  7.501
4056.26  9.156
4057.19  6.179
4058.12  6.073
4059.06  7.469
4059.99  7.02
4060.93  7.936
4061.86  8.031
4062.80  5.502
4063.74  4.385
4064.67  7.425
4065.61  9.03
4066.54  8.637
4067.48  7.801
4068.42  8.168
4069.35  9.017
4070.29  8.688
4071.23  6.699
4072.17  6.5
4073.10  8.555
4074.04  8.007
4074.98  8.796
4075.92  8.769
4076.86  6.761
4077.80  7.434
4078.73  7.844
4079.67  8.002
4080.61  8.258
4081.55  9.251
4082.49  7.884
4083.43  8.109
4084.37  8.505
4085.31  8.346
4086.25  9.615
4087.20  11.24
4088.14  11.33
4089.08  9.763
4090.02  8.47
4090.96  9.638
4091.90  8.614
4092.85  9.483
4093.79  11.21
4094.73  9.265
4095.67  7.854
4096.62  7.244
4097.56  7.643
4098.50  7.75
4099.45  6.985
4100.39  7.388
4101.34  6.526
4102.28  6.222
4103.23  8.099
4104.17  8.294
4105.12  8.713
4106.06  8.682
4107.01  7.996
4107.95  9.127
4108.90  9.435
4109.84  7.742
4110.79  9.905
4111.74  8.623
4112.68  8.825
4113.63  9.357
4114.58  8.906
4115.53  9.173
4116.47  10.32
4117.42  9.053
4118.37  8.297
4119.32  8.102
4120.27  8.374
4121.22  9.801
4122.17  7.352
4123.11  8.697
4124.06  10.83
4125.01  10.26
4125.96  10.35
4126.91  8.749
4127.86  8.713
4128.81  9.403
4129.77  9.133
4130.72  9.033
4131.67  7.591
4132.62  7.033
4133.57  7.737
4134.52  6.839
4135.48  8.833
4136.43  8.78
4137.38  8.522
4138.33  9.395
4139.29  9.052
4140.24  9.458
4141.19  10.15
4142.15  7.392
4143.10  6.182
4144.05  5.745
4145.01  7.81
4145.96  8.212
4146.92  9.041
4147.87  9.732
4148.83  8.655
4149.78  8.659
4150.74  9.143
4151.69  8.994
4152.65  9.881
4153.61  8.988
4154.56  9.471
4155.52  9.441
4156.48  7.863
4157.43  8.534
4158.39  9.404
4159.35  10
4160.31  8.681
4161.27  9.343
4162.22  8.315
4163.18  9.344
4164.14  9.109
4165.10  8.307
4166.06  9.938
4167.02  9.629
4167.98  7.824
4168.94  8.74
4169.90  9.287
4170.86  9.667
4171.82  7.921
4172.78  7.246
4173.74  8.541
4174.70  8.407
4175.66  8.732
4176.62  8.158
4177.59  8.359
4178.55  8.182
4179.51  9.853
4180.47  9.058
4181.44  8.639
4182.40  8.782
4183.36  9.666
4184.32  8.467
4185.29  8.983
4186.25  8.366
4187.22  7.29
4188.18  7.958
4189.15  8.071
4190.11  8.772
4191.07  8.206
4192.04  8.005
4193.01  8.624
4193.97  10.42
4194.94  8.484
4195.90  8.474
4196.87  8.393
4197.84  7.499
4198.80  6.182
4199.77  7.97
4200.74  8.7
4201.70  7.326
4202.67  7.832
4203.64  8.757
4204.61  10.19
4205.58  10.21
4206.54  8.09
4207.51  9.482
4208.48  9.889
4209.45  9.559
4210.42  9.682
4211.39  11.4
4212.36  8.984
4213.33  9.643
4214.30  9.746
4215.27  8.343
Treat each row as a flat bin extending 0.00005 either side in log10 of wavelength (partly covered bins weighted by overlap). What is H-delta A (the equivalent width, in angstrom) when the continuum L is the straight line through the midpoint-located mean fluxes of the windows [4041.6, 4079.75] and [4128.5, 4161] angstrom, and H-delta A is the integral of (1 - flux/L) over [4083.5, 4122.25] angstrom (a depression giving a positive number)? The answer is -3.0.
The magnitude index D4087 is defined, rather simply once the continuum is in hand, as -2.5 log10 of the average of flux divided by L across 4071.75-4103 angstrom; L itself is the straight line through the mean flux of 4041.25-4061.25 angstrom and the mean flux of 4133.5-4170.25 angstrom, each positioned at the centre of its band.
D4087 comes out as -0.061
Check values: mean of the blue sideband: 7.5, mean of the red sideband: 8.74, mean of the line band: 8.4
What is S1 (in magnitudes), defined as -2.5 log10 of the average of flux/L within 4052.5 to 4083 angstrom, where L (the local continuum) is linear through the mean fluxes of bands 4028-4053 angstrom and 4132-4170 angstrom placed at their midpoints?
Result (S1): 0.07 mag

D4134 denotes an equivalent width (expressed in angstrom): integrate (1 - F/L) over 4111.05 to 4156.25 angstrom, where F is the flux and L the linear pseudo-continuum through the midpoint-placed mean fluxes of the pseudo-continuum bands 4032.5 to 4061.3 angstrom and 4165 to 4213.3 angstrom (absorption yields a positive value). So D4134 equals -2.3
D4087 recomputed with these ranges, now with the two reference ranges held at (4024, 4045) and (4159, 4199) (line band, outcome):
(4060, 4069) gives 0.12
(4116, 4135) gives -0.04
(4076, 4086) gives 0.03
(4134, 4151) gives 0.02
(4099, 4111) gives 0.05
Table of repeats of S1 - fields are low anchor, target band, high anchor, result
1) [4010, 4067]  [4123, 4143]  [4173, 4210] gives -0.06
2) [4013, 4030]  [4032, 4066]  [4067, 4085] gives 0.08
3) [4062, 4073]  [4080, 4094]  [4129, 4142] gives -0.19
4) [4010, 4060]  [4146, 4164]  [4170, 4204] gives -0.09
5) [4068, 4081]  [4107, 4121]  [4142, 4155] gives -0.09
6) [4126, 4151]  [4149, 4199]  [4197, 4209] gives -0.03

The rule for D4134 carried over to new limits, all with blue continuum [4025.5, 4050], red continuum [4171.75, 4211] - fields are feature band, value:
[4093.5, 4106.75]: 0.36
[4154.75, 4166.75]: -0.85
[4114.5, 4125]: -1.01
